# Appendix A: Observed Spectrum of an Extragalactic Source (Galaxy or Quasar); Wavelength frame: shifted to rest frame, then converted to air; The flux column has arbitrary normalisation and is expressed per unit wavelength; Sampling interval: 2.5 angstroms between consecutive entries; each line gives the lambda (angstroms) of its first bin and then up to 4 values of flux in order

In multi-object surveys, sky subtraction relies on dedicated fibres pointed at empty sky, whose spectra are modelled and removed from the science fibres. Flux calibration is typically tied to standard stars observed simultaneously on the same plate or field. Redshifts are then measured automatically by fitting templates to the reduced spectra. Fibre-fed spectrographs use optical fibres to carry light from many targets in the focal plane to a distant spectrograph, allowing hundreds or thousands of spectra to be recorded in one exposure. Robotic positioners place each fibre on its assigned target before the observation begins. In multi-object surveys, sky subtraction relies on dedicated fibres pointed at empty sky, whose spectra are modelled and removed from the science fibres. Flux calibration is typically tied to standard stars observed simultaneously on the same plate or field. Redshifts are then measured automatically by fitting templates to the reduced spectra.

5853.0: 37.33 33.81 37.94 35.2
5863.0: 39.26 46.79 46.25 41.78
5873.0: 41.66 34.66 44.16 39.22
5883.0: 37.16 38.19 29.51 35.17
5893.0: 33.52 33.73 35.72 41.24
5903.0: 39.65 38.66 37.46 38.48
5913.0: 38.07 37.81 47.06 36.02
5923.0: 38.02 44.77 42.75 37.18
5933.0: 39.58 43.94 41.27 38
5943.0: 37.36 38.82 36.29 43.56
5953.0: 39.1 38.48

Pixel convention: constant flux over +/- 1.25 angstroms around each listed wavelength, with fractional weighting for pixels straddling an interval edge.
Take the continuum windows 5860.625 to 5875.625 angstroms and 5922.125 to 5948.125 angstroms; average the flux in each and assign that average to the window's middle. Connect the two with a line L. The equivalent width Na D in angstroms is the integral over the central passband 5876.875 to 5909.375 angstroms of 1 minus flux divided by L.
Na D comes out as 3.1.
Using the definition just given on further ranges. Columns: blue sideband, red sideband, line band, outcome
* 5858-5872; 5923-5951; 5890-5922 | 2.2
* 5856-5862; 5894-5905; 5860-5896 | -1.7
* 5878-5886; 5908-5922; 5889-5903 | 1.1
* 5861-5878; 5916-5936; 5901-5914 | 0.8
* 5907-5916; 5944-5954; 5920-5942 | -0.9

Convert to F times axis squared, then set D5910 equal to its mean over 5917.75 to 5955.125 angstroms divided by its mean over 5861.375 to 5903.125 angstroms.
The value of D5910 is 1.06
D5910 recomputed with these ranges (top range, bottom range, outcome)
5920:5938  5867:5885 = 1.02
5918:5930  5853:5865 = 1.12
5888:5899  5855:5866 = 0.89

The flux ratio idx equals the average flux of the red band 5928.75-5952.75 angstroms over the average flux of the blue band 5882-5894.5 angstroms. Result 1.1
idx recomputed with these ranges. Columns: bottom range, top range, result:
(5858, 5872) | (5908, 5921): 0.95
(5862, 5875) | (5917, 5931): 0.96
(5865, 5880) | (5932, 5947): 0.94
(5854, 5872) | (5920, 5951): 0.99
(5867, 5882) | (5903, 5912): 0.93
